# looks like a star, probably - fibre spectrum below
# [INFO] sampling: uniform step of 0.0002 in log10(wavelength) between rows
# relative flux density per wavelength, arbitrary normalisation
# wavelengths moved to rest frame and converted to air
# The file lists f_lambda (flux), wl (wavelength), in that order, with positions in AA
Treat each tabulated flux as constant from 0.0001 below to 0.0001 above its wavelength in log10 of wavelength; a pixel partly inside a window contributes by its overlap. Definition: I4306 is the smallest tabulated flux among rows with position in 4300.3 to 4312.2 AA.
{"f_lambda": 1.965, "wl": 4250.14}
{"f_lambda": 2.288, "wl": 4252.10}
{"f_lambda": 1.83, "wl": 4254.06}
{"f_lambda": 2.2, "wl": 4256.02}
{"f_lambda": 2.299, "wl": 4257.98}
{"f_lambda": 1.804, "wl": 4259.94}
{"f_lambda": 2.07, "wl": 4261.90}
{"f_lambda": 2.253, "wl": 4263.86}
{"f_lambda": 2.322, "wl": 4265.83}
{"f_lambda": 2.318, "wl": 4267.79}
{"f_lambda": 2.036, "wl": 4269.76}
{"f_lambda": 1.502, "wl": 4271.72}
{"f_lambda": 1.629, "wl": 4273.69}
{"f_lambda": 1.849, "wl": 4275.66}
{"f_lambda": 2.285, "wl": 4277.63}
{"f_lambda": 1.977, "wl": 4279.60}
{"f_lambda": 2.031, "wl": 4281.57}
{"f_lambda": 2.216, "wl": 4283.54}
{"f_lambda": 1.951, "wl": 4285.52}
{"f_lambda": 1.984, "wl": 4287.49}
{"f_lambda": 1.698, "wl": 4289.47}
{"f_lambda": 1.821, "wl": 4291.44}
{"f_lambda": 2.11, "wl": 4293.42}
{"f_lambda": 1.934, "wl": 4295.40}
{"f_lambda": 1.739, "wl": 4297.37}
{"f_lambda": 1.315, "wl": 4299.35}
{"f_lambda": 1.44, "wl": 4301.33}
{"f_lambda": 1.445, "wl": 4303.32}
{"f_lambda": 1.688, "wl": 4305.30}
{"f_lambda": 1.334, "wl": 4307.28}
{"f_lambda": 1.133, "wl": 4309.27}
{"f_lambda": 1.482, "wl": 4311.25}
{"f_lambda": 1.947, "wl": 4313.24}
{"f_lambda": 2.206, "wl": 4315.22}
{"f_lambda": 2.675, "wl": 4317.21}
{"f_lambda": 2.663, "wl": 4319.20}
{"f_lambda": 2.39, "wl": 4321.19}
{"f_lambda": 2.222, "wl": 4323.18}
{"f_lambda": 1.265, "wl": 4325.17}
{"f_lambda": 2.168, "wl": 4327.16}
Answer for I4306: 1.133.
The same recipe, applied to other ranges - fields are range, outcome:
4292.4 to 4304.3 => 1.315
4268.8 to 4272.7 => 1.502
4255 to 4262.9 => 1.804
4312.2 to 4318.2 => 1.947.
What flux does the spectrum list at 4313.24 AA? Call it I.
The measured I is 1.947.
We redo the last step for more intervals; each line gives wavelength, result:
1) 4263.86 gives 2.253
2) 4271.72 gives 1.502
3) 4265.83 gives 2.322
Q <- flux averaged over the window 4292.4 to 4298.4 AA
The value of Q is 1.92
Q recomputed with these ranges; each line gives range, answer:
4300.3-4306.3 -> 1.52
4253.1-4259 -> 2.11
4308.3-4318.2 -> 1.89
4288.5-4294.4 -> 1.88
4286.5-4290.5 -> 1.84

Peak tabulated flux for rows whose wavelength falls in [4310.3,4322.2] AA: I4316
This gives 2.675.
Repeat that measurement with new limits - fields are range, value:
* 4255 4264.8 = 2.299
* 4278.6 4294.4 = 2.216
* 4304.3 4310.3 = 1.688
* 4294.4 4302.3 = 1.934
